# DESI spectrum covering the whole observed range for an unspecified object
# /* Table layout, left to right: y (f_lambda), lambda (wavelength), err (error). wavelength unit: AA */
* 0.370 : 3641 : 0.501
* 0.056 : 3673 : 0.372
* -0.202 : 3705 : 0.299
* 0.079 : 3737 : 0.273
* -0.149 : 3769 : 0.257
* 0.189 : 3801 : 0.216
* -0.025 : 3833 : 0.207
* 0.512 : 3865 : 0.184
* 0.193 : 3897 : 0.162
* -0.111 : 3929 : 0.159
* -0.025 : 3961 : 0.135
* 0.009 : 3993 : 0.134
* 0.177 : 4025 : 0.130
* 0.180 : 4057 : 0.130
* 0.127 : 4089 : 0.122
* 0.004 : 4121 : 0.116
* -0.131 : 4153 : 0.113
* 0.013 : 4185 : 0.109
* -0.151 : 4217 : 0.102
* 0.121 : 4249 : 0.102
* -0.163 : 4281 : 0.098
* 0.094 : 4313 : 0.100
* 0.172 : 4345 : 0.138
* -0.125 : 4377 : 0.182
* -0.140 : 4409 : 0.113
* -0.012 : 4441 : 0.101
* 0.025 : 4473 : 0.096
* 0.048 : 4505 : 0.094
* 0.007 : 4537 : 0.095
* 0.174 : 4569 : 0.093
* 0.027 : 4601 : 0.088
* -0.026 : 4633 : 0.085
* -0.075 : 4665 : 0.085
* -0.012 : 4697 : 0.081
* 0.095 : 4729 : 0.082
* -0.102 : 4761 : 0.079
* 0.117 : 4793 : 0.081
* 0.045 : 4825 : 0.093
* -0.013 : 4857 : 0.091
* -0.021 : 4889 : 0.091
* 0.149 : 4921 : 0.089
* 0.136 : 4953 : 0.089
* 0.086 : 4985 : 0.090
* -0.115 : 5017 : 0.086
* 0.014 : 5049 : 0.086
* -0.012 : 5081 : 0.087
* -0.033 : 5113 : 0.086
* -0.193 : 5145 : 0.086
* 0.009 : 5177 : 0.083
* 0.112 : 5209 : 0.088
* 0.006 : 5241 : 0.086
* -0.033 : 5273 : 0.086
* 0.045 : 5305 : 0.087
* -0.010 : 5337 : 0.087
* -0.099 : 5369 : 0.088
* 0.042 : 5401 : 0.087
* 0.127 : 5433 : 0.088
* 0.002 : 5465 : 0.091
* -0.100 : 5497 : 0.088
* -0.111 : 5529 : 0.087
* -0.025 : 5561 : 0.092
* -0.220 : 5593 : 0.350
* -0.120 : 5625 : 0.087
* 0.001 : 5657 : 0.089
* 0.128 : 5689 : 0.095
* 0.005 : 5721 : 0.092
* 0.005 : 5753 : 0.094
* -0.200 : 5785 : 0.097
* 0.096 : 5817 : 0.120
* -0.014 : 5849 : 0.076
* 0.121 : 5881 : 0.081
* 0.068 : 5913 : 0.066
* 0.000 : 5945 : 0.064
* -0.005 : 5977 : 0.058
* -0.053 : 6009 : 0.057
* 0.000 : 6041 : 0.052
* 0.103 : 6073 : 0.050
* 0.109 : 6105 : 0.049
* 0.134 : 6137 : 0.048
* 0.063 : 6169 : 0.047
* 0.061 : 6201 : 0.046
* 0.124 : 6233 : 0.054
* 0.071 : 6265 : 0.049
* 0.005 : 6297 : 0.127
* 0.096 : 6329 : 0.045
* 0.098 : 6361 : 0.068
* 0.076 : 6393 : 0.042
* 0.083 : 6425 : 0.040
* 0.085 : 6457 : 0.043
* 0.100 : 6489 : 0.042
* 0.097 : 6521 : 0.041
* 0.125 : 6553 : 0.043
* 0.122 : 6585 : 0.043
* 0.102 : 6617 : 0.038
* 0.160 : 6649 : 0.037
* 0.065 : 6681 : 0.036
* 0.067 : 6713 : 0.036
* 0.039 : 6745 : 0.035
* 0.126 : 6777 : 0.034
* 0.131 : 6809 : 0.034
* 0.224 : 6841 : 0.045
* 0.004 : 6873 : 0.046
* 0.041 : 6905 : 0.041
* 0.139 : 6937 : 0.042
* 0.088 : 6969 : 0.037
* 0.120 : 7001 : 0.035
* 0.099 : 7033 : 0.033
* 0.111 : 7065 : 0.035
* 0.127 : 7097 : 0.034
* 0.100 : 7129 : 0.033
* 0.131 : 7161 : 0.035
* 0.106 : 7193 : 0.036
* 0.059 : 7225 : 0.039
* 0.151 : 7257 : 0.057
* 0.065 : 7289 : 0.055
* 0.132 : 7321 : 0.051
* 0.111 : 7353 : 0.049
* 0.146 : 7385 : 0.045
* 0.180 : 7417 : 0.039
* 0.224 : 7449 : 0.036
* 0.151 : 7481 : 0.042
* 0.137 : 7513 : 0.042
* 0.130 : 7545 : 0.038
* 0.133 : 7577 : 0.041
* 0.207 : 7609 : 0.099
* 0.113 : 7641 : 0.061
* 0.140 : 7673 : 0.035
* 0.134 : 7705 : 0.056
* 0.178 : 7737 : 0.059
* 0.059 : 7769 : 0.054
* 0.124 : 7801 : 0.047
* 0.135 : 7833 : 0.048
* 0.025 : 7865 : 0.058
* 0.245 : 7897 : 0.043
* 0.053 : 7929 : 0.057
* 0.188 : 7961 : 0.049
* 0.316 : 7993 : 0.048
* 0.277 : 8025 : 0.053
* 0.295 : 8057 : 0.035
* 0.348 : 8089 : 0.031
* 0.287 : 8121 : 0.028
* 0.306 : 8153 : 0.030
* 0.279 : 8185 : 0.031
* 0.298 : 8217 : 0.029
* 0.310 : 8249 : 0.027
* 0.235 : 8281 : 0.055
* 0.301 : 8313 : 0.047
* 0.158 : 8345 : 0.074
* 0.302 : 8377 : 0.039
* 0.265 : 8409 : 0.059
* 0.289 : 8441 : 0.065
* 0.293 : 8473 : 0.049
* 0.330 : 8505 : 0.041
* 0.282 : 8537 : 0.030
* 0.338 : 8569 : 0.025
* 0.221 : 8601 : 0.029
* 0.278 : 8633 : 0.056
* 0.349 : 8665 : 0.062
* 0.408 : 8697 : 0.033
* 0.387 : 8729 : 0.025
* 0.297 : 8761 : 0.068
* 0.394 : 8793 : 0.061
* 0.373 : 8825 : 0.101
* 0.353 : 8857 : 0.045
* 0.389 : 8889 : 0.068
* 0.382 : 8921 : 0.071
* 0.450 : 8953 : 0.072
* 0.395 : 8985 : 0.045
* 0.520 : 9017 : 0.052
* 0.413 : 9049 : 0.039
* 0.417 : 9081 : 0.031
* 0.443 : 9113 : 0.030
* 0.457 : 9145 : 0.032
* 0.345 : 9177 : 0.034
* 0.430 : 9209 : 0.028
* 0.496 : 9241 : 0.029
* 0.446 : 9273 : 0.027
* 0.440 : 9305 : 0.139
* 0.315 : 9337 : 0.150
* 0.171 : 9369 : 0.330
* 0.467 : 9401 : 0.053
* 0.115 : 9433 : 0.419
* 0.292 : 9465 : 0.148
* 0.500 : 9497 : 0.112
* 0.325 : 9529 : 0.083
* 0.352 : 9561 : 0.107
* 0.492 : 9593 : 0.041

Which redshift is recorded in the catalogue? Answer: 0.999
